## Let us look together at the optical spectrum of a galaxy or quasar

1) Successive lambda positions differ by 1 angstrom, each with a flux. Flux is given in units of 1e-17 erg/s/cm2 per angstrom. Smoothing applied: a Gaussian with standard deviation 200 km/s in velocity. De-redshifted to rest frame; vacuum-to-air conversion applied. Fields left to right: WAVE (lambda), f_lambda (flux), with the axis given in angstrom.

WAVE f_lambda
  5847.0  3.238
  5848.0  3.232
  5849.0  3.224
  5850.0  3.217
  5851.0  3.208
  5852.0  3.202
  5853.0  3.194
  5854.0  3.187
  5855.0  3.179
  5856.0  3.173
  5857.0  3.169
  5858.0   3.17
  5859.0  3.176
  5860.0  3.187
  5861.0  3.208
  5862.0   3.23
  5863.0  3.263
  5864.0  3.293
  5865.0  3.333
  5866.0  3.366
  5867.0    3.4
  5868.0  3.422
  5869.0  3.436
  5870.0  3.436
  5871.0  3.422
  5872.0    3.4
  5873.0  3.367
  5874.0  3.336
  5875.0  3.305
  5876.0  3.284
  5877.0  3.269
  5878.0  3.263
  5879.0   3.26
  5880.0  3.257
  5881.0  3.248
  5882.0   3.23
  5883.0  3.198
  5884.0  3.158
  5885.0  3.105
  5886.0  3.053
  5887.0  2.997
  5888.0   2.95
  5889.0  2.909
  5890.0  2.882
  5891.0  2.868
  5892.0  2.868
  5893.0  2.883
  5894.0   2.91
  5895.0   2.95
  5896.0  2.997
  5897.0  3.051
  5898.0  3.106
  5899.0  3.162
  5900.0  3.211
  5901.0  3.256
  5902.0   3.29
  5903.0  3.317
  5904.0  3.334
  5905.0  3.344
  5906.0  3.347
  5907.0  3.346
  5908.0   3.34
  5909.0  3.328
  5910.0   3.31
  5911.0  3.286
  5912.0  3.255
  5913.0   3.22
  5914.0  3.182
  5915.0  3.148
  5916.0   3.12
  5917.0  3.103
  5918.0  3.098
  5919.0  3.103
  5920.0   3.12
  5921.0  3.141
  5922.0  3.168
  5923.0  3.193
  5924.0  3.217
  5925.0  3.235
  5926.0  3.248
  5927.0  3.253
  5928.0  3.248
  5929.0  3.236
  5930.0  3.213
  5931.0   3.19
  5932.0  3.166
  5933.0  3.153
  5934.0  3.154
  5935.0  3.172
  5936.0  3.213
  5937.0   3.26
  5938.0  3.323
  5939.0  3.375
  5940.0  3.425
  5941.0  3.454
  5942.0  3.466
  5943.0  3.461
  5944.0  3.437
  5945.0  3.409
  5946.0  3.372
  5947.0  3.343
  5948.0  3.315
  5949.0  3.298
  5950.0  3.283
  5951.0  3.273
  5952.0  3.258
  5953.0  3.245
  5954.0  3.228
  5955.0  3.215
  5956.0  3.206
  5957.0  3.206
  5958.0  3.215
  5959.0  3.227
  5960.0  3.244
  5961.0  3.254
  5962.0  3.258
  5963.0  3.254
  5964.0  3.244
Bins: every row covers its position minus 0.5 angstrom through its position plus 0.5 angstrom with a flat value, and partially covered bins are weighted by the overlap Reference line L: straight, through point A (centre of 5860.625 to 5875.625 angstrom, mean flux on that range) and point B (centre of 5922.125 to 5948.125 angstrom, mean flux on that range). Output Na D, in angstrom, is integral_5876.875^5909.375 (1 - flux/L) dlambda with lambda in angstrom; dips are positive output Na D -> 1.8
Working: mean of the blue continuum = 3.35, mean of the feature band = 3.14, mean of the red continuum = 3.29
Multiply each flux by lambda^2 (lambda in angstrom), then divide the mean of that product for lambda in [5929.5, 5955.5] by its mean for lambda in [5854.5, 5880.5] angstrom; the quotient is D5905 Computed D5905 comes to 1.0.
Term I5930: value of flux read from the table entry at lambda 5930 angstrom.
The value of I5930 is 3.213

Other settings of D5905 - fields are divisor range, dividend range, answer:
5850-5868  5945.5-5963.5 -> 1.04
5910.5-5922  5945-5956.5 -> 1.05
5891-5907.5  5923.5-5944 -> 1.06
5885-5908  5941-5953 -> 1.10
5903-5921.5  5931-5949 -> 1.04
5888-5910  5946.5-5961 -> 1.06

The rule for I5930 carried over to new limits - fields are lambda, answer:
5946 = 3.372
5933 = 3.153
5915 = 3.148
